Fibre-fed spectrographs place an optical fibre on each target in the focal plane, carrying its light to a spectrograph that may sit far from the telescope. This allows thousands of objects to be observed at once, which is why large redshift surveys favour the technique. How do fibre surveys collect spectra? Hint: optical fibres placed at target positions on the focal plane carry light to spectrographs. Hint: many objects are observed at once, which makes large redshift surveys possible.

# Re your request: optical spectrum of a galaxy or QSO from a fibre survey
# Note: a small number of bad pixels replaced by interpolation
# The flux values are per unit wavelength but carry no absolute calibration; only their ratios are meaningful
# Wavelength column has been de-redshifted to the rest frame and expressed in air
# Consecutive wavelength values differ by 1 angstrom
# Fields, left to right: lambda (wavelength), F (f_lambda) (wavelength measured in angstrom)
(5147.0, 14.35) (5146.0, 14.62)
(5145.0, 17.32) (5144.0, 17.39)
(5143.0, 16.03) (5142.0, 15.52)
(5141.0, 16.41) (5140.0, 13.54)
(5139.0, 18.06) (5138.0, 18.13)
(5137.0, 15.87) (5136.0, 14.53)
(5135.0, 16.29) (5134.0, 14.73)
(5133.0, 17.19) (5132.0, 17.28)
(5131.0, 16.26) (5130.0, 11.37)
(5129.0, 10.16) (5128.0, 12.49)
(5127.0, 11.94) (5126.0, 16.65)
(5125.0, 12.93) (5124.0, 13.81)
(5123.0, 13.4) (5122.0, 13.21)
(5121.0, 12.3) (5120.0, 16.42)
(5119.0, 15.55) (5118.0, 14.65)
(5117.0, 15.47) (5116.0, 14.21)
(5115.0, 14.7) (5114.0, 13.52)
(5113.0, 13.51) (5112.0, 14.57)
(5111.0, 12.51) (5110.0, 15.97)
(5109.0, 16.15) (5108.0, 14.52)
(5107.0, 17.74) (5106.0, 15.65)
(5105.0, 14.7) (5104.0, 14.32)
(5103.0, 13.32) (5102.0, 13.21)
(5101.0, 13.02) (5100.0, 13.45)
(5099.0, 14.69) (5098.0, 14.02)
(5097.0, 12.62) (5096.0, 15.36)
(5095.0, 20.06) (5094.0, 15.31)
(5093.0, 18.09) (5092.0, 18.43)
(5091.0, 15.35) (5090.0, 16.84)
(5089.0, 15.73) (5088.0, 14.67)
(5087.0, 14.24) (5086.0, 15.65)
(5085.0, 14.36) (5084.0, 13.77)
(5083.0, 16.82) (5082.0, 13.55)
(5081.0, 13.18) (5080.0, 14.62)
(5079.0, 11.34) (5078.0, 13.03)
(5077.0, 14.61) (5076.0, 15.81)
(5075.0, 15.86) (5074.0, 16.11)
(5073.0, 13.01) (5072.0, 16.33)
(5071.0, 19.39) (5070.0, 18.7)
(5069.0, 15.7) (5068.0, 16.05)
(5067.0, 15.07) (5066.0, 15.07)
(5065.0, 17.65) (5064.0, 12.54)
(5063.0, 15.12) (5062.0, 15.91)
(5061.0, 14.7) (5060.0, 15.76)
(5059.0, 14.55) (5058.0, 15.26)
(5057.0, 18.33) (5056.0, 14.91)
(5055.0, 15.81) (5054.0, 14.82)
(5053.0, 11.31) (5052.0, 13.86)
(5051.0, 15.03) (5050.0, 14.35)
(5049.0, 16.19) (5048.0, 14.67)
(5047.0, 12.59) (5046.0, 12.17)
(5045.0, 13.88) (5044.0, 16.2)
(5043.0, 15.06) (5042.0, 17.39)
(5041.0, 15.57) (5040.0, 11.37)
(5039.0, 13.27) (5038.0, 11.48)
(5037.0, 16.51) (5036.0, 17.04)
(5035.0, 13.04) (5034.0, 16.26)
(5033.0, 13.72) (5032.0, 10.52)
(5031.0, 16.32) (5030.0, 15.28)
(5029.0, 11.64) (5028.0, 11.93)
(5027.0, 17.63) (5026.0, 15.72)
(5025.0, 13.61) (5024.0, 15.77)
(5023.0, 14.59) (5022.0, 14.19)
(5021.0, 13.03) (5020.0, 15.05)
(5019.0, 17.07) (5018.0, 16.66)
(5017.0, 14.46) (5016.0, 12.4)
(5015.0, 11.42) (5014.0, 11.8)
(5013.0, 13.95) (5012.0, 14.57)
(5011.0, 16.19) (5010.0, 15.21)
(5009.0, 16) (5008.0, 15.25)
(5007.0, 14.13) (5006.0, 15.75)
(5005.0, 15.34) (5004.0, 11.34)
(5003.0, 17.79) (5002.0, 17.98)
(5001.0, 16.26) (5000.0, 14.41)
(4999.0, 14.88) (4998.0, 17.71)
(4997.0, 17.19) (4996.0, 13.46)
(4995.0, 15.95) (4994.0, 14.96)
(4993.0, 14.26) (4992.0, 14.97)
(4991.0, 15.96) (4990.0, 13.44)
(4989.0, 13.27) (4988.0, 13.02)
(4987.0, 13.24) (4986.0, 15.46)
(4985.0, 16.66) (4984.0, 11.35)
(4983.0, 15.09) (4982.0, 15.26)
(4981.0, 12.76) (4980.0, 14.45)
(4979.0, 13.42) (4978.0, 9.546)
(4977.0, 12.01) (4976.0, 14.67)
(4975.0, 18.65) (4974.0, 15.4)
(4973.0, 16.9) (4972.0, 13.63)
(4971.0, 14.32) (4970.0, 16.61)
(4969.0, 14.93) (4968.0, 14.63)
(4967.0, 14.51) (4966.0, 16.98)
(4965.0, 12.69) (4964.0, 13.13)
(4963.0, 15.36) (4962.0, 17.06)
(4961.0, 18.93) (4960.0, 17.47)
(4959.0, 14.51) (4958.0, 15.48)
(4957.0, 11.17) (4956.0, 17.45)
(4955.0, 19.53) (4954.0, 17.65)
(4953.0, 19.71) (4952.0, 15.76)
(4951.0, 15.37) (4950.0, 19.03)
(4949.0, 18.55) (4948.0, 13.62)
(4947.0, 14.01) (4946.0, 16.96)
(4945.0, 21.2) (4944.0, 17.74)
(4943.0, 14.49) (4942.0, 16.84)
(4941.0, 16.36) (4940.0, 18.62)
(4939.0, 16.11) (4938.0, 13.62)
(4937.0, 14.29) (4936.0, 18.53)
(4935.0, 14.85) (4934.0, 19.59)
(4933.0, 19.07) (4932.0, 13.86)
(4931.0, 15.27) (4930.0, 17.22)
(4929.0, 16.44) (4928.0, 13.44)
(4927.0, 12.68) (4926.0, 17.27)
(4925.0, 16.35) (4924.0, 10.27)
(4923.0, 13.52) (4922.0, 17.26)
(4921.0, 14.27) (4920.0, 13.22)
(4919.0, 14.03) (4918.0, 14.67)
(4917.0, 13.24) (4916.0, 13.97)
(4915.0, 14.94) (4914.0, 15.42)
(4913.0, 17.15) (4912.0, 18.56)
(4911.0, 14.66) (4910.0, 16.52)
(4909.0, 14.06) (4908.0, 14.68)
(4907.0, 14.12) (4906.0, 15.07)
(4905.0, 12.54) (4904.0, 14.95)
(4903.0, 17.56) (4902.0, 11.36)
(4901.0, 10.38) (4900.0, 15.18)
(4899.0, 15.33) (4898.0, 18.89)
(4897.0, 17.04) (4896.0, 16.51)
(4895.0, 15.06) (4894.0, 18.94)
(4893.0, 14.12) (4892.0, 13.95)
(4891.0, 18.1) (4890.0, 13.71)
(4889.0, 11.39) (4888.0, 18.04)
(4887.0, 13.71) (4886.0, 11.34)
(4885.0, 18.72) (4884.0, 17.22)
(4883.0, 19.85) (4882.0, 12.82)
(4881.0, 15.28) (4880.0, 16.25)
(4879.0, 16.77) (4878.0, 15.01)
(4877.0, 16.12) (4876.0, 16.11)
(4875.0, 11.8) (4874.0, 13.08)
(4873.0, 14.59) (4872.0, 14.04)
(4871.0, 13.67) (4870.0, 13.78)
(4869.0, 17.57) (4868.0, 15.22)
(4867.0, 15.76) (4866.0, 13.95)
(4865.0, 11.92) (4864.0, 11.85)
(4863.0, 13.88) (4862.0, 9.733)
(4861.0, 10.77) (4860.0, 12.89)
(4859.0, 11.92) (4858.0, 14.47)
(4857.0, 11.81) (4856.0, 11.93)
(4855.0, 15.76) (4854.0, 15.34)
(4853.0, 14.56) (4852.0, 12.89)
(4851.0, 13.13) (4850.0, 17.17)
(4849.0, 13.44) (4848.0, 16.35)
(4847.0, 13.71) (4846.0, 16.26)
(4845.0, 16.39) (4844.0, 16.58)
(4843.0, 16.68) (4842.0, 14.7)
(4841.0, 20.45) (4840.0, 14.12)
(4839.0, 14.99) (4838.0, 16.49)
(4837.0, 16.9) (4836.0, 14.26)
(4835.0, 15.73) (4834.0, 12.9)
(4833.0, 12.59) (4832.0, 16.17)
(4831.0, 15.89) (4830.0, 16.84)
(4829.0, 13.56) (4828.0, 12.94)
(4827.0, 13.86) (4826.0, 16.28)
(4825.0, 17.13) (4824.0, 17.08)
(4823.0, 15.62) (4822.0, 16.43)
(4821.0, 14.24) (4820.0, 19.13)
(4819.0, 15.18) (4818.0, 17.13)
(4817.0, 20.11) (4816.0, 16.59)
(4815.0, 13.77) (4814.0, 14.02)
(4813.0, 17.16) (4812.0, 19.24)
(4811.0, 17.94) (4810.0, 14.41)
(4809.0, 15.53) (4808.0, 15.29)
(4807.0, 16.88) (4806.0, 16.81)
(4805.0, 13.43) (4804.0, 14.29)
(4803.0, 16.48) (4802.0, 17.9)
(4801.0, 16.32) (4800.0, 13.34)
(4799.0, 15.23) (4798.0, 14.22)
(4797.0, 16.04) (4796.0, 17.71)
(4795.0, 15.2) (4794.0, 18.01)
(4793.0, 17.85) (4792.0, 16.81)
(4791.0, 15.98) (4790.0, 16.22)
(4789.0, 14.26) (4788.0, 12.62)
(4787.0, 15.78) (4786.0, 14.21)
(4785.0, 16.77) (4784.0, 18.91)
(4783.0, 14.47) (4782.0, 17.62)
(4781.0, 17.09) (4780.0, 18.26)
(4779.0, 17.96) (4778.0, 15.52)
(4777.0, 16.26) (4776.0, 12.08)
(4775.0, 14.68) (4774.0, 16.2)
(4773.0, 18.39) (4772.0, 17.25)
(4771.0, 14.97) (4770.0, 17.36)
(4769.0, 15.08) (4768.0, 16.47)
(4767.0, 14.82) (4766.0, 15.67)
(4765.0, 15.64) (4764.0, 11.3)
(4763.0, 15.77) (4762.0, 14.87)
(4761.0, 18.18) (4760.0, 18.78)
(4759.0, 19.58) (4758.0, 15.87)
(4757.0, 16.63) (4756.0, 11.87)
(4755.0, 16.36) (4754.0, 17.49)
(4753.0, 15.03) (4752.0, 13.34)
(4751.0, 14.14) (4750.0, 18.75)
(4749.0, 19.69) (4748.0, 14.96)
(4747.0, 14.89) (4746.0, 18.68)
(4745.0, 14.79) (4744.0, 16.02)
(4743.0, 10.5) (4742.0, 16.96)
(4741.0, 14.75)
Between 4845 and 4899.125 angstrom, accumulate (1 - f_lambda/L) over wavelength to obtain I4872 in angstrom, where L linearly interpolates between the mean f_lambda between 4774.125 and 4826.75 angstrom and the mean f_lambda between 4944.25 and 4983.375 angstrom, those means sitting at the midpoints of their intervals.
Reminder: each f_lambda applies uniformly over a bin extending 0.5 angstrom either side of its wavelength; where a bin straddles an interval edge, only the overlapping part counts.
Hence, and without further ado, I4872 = 4.01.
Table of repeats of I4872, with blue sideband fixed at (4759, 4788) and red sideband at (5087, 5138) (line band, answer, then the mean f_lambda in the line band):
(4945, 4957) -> -1.22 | 17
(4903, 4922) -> 0.78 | 14.9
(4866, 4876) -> 0.80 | 14.5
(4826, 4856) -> 1.27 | 15.2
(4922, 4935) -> 0.03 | 15.5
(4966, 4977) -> 0.00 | 15.3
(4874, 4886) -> 0.00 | 15.7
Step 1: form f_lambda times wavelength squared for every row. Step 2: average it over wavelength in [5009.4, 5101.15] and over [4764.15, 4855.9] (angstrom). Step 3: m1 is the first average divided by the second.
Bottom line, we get 1.0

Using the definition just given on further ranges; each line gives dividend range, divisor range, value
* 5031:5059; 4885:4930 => 1.03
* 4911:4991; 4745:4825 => 1.02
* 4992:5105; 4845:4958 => 1.04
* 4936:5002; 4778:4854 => 1.04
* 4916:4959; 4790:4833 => 1.04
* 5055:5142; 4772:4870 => 1.09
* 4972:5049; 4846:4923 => 1.04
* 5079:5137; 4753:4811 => 1.05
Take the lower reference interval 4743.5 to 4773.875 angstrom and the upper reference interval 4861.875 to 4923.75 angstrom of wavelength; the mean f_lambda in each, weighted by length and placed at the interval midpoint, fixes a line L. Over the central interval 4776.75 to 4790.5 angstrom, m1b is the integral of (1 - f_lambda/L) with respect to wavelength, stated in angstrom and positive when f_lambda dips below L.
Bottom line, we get -0.2 angstrom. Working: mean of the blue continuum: 16.1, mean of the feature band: 16.1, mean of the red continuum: 14.9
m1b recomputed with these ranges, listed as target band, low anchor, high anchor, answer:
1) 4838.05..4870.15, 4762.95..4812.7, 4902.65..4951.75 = 2.8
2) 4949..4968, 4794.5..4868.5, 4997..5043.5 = -1.7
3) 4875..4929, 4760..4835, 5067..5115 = 1.7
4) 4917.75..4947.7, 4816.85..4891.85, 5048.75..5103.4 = -1.4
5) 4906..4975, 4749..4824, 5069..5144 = -0.9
